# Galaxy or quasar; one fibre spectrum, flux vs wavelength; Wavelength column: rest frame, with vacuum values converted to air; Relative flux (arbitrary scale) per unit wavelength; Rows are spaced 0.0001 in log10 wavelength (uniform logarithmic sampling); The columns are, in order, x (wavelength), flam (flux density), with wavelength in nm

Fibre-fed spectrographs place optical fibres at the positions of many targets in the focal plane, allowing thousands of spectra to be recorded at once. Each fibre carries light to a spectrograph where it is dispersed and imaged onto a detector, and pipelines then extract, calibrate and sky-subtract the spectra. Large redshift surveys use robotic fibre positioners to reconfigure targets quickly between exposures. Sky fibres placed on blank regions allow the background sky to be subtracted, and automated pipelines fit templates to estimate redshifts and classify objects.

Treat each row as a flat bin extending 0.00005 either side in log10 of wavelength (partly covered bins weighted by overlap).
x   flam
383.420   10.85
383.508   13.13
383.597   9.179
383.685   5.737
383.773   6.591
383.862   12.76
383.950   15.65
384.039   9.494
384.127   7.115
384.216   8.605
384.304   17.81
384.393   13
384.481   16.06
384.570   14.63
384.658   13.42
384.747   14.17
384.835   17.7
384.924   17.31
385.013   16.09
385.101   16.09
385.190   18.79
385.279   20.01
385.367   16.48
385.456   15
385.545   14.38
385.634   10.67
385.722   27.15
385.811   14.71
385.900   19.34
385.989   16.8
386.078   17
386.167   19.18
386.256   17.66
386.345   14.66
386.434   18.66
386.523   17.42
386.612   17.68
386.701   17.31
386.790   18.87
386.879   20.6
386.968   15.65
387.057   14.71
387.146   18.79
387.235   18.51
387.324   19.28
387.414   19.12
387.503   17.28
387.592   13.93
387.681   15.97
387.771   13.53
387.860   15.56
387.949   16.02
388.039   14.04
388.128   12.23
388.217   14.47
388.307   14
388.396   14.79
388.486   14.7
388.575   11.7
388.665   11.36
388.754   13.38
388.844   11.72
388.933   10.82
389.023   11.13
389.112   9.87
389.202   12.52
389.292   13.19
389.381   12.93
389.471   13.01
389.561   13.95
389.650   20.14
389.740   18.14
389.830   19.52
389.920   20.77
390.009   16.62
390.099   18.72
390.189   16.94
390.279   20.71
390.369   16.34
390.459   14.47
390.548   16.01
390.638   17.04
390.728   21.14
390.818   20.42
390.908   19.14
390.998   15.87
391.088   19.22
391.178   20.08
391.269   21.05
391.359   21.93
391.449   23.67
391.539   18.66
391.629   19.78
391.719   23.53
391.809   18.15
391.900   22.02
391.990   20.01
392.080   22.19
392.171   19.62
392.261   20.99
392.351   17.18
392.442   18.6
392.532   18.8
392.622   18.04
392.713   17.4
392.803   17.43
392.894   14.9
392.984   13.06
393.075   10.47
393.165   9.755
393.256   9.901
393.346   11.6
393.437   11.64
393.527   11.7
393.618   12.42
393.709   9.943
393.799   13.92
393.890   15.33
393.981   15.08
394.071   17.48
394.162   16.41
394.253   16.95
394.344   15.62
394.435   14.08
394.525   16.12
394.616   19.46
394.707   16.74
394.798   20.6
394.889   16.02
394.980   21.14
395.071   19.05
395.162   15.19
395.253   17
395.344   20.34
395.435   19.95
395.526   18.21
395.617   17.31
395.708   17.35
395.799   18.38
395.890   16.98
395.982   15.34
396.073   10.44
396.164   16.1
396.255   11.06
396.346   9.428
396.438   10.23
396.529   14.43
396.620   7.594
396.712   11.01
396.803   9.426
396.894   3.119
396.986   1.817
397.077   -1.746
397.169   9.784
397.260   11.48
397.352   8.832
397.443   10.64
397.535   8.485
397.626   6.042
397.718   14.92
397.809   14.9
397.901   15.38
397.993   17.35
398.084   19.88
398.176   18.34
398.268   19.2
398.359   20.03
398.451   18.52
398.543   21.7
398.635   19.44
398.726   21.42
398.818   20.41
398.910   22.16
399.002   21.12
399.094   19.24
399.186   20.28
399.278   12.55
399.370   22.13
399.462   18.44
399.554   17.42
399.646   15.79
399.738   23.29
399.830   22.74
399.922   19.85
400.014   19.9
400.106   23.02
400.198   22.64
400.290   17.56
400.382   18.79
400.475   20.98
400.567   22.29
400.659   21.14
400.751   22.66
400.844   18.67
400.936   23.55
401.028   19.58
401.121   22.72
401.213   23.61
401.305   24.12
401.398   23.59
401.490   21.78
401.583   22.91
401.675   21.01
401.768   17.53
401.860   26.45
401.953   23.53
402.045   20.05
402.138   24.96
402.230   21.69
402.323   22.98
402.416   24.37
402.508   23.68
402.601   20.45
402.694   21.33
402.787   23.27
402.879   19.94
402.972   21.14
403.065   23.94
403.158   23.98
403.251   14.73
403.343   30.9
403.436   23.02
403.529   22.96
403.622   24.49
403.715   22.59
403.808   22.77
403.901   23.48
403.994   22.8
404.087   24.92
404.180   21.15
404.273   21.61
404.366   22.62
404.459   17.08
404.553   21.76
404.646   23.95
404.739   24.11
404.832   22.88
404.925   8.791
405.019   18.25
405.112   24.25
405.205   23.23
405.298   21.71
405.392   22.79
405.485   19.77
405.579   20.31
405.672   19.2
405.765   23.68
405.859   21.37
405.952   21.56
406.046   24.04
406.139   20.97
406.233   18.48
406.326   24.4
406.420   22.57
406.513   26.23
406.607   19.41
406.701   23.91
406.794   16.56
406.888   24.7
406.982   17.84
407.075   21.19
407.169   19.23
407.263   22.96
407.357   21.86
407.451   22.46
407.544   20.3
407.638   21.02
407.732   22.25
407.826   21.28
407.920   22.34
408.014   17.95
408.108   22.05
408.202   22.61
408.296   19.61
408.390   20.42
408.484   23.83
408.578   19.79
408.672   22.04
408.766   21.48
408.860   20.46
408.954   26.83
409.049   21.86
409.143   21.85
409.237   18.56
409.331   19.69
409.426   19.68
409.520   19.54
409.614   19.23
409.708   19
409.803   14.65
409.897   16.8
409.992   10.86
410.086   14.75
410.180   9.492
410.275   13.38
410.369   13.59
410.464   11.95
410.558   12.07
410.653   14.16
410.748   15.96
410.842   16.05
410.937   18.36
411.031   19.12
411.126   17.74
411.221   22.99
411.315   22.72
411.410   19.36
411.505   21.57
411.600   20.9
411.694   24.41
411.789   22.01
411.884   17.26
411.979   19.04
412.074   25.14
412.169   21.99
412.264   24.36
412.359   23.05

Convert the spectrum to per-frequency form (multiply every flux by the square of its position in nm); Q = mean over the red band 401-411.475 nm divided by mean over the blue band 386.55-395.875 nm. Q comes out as 1.35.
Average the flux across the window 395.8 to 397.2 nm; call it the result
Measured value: 9.94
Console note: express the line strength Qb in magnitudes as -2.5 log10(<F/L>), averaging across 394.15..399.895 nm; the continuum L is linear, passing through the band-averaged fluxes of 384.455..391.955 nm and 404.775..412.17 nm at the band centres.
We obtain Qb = 0.16 mag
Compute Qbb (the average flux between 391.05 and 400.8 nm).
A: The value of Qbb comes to 16.5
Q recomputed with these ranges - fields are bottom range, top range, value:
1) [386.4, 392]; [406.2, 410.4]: 1.31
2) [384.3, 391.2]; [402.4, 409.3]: 1.46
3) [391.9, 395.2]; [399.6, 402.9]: 1.41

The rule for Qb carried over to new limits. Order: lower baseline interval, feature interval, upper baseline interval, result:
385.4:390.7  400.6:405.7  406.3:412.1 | -0.18 mag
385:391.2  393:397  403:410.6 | 0.25 mag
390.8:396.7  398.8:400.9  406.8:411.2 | -0.15 mag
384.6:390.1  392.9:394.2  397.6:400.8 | 0.35 mag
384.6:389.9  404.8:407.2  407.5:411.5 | -0.15 mag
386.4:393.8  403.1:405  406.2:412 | -0.17 mag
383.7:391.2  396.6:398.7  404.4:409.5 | 0.43 mag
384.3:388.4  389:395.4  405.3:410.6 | 0.03 mag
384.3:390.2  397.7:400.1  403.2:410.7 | -0.04 mag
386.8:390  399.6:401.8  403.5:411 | -0.16 mag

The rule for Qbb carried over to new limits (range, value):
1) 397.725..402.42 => 20.6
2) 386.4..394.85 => 16.4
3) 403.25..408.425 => 21.7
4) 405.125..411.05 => 19.8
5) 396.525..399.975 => 15.2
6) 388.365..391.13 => 15.7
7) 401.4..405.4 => 22.1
